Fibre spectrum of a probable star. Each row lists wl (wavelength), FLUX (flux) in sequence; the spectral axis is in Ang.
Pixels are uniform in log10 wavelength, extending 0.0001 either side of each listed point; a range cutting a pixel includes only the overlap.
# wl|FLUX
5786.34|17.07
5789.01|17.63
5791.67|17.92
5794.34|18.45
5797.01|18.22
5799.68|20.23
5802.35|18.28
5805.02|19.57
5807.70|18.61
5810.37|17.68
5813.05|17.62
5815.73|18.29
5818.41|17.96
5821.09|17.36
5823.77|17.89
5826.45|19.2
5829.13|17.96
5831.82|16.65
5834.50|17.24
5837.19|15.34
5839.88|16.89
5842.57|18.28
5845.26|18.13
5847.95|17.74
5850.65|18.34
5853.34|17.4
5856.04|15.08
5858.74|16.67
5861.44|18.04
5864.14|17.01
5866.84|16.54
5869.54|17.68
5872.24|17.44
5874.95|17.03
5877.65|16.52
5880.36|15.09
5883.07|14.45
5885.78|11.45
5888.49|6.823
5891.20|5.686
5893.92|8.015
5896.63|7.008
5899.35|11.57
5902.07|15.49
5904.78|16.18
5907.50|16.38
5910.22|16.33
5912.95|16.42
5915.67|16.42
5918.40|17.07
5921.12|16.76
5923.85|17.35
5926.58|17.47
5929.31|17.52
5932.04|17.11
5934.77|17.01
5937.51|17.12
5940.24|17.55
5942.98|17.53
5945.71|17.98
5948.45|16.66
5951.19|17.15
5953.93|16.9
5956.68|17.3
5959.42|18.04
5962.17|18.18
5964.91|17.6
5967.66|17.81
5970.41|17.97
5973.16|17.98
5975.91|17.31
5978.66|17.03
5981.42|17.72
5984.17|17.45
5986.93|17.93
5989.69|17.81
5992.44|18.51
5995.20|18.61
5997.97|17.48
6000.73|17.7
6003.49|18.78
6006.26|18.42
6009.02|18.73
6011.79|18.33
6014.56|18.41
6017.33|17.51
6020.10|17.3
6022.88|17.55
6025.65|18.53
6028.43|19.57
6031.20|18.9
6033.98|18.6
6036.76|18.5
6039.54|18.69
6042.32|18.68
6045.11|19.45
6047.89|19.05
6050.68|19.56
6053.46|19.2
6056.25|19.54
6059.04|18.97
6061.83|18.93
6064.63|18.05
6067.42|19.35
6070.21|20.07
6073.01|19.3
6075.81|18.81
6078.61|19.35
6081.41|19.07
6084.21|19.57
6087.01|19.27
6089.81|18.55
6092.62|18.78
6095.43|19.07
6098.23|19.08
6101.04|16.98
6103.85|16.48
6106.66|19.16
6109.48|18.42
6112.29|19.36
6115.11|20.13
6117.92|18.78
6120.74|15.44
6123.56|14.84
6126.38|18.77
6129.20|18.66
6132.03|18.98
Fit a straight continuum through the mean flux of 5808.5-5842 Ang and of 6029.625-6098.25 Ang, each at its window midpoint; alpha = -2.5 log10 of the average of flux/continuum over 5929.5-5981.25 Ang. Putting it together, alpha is 0.05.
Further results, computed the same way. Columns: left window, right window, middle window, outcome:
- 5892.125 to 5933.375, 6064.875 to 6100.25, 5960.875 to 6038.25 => -0.06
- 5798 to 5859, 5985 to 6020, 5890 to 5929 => 0.25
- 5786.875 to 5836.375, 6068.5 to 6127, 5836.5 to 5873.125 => 0.06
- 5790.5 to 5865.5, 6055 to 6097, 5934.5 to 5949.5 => 0.06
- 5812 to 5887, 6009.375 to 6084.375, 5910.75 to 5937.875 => 0.04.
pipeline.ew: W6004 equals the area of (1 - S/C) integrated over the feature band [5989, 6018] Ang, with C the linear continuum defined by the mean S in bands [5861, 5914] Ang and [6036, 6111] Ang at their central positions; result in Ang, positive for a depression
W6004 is -2.0 Ang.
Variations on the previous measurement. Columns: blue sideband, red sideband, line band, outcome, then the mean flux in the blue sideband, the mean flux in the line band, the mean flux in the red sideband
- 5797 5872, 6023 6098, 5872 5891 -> 4.8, 17.7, 13.4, 19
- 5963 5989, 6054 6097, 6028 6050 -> -0.4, 17.7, 18.9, 19.1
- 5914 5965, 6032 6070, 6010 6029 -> 0.4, 17.3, 18.1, 19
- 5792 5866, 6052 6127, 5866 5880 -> 0.8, 17.8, 16.9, 18.6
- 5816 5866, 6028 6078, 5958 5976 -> 0.5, 17.4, 17.9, 19.1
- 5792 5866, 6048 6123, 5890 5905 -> 6.4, 17.8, 10.3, 18.8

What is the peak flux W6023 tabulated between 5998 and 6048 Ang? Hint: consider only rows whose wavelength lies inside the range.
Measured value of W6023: 19.57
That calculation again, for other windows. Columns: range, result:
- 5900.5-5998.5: 18.61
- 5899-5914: 16.42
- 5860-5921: 18.04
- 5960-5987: 18.18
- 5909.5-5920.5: 17.07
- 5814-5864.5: 19.2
